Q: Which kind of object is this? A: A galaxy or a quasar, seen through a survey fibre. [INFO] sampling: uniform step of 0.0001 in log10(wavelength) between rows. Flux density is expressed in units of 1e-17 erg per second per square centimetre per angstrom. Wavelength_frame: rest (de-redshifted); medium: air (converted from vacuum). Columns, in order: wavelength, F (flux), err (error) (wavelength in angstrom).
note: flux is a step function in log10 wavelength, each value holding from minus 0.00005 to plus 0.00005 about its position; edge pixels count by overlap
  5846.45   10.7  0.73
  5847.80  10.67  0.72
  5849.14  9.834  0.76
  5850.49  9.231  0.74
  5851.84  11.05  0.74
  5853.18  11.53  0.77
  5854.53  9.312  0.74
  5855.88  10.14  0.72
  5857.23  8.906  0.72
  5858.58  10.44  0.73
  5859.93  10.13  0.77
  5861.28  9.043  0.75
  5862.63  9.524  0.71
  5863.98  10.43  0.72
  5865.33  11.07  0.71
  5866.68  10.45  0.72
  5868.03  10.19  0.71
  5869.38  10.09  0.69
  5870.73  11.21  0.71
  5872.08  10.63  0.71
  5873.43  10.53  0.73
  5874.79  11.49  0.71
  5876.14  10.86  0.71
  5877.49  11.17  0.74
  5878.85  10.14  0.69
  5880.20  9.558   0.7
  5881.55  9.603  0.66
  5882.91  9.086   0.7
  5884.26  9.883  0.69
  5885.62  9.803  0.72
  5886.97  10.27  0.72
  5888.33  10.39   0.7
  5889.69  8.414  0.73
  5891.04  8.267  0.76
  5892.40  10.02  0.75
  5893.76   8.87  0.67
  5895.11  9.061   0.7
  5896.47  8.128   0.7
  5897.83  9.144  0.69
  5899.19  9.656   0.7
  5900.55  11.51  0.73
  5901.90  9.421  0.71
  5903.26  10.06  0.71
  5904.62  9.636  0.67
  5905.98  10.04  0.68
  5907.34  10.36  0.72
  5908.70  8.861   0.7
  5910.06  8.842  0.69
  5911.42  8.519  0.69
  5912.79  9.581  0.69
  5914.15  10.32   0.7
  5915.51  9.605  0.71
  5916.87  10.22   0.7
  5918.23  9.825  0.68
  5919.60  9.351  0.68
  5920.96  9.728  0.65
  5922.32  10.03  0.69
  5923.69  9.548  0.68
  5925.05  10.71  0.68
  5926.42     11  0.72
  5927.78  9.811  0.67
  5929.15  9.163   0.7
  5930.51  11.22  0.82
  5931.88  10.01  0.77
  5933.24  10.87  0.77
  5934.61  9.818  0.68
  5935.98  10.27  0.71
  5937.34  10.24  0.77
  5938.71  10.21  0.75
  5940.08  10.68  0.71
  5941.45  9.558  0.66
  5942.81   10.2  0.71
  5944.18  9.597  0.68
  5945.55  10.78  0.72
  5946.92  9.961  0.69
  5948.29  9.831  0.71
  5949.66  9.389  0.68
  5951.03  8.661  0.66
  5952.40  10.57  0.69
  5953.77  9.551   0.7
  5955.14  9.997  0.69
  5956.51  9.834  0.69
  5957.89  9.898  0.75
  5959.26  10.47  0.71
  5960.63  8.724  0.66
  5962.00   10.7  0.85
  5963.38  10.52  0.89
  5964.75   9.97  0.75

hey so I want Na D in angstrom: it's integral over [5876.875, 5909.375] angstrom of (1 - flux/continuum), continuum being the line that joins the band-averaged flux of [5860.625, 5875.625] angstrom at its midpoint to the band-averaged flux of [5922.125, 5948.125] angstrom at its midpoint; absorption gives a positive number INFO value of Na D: 2.2 angstrom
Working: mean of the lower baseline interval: 10.4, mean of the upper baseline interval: 10.2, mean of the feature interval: 9.64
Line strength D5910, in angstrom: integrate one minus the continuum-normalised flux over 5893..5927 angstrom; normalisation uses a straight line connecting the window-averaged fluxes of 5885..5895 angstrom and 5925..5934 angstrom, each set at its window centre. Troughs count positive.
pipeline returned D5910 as 0.8 angstrom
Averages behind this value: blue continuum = 9.41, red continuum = 10.4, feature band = 9.68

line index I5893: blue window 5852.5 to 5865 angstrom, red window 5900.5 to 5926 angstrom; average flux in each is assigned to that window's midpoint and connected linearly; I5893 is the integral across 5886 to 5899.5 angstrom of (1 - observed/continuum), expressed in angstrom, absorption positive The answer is 0.9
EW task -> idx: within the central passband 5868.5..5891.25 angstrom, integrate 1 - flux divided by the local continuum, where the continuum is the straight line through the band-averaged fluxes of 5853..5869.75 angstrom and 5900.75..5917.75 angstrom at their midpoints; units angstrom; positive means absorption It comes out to -0.5 angstrom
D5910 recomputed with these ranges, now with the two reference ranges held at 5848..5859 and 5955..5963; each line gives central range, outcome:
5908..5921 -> 0.7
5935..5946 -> -0.2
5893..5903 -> 0.6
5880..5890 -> 0.4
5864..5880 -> -1.0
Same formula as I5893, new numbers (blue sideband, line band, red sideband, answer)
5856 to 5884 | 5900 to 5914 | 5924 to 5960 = 0.63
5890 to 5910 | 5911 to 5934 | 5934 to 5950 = -0.47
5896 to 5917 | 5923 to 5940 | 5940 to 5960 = -0.82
